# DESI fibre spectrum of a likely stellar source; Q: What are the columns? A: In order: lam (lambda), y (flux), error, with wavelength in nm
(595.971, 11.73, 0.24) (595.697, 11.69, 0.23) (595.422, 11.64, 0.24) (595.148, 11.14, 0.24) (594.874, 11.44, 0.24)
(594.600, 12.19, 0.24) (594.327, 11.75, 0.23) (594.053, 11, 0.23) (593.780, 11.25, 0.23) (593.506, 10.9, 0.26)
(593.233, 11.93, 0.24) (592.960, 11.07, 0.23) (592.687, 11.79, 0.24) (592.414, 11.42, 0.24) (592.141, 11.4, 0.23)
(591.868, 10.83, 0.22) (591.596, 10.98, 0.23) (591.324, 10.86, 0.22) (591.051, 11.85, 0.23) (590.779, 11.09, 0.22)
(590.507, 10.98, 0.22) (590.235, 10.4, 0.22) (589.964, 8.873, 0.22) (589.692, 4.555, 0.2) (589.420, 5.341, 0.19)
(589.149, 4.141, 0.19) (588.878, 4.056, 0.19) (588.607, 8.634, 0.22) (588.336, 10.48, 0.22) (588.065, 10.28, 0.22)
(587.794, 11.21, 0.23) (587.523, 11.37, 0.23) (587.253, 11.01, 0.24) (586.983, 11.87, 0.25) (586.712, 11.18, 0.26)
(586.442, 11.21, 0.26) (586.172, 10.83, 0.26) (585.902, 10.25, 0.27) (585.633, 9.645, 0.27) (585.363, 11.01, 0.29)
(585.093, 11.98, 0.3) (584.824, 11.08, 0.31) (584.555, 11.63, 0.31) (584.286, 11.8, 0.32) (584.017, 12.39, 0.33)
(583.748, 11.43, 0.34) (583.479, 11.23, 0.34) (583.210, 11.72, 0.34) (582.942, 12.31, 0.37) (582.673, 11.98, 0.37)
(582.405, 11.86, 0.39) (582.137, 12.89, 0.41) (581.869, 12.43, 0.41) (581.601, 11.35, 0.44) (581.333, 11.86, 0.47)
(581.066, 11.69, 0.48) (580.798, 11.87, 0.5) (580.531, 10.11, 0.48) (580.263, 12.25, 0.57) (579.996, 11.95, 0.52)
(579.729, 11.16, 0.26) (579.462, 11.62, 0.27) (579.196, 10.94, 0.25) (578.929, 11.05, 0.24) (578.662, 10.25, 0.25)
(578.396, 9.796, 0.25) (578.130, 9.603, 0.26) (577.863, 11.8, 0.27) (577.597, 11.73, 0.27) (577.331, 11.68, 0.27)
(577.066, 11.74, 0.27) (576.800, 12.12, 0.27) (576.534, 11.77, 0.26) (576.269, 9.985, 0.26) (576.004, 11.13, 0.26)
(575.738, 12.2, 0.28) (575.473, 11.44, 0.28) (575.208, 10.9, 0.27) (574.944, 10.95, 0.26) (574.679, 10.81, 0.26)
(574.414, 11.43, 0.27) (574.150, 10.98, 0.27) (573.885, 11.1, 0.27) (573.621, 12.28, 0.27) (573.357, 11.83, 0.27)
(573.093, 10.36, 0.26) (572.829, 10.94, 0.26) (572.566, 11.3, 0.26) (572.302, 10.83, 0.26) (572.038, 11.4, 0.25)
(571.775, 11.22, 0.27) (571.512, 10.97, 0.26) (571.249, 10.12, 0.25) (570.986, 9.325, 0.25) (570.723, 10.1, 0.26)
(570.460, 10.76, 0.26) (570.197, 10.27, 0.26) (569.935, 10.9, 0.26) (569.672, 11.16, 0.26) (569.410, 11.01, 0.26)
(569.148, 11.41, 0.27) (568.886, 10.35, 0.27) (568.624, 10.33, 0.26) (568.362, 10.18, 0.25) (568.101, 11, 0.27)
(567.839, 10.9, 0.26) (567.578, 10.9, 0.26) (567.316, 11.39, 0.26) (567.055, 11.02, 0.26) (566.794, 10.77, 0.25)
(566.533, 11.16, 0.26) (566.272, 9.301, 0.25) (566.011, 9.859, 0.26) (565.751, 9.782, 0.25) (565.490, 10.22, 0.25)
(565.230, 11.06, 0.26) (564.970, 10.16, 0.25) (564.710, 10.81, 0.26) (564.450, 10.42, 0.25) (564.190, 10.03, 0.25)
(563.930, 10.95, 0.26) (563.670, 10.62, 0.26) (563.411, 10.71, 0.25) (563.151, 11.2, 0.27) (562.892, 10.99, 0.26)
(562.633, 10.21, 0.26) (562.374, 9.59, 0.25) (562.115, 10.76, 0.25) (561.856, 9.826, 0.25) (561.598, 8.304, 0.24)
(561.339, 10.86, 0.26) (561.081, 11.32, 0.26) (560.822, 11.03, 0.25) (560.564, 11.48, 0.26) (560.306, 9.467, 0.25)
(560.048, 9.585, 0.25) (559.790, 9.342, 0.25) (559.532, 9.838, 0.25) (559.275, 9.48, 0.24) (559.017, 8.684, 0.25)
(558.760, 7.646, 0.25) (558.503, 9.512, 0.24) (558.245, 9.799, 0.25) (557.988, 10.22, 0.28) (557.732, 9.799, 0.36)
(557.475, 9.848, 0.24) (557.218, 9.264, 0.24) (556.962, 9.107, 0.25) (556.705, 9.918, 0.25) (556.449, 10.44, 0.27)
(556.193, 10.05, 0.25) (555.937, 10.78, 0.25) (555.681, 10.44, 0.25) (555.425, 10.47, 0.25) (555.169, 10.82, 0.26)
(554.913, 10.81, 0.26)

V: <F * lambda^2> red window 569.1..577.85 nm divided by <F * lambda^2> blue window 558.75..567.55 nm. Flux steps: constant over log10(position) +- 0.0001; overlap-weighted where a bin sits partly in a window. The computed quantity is 1.12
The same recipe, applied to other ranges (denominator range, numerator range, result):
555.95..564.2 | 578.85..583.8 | 1.26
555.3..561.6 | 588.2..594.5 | 1.11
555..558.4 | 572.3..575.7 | 1.18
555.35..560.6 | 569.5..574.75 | 1.18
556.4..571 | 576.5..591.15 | 1.12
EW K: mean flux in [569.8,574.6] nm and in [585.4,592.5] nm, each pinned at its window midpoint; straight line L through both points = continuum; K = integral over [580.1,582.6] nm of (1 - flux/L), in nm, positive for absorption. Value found -0.37 nm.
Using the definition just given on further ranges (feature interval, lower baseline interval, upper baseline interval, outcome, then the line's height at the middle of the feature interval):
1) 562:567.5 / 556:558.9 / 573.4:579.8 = -0.164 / 10.2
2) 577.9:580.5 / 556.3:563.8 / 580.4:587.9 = 0.049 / 11.2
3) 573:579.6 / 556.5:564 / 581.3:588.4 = -0.163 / 10.9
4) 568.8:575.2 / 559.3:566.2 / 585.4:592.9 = -0.473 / 10.2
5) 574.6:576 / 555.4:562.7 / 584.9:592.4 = -0.194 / 9.89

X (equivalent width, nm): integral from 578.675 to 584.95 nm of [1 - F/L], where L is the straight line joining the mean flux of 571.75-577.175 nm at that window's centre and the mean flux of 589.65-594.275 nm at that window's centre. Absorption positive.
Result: -0.33 nm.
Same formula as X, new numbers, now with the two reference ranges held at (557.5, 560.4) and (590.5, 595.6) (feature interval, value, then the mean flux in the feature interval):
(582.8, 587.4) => -0.181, 11.3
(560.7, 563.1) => -0.192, 10.3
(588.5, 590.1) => 0.755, 5.89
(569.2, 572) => -0.155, 10.6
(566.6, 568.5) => -0.189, 10.9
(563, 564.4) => -0.146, 10.7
